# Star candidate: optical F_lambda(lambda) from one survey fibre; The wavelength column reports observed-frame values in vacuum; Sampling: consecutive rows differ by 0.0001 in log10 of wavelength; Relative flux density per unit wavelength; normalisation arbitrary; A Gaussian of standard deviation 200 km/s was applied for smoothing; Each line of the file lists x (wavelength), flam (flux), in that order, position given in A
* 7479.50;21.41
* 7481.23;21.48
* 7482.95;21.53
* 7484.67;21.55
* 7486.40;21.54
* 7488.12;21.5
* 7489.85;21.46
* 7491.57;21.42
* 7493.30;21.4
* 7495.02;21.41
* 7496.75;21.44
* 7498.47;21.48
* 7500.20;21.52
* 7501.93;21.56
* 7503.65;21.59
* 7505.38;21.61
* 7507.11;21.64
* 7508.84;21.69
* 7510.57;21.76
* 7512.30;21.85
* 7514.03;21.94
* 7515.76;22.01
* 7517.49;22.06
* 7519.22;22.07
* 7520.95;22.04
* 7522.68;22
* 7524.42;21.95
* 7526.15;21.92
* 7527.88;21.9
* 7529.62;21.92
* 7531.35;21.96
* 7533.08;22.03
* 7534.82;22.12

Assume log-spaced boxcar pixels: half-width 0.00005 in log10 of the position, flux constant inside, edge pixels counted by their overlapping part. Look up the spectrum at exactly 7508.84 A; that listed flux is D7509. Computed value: 21.69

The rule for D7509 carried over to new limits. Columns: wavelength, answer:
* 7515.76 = 22.01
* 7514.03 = 21.94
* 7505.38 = 21.61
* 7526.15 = 21.92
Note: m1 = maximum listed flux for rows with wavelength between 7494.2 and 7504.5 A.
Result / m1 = 21.59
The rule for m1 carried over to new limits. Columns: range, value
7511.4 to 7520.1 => 22.07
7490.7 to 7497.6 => 21.44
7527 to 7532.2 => 21.96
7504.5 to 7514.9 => 21.94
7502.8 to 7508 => 21.64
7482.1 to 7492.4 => 21.55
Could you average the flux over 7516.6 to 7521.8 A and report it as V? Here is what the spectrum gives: 22.1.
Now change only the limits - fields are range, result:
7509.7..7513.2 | 21.8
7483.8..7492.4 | 21.5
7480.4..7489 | 21.5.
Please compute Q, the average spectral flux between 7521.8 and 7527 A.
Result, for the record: 21.9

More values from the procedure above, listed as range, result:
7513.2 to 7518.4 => 22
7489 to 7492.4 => 21.5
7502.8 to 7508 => 21.6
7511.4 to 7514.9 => 21.9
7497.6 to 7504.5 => 21.6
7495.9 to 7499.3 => 21.5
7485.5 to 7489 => 21.5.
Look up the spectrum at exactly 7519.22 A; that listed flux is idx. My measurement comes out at 22.07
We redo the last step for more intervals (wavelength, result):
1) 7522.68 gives 22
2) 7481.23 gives 21.48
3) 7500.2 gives 21.52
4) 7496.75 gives 21.44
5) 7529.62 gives 21.92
